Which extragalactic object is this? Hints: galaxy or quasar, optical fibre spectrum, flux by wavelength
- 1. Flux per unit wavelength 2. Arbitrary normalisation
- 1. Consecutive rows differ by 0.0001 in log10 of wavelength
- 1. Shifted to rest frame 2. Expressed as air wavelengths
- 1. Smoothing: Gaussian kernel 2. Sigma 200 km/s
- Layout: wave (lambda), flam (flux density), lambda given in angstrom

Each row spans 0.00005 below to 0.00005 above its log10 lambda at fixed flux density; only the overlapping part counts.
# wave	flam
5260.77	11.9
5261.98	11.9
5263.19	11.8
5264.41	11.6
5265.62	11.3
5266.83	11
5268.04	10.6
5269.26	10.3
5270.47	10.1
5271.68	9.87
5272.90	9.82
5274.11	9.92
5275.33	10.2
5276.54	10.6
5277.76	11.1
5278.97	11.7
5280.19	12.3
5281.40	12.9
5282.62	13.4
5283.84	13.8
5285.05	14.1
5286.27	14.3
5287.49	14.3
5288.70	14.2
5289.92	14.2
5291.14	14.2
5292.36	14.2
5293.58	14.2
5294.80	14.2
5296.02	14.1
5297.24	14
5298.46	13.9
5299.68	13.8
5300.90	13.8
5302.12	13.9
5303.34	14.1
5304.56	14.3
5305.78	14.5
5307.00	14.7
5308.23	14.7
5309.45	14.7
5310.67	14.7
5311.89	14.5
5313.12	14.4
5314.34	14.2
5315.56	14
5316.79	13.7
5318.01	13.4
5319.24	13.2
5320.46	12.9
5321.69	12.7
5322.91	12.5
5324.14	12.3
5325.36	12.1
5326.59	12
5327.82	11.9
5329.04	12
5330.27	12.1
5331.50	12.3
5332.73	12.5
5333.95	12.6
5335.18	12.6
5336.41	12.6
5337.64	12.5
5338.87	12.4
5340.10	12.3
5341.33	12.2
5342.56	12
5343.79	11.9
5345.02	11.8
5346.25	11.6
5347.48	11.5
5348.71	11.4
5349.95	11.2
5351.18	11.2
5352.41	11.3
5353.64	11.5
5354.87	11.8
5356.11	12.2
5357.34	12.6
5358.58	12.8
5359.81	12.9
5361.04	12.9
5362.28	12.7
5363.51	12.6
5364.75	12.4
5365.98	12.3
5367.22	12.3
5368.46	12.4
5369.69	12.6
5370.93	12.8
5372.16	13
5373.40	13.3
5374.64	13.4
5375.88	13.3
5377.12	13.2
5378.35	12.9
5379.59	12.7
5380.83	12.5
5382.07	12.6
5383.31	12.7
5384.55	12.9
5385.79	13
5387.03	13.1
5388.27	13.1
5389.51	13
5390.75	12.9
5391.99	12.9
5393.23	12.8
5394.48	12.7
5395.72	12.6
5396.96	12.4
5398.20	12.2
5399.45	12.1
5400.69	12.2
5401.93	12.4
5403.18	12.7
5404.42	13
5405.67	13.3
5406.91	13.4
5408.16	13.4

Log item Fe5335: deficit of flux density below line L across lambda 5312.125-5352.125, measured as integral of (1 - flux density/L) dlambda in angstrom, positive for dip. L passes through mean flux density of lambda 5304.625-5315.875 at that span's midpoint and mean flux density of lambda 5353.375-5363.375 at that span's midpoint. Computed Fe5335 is 3.4 angstrom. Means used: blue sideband 14.5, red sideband 12.5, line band 12.4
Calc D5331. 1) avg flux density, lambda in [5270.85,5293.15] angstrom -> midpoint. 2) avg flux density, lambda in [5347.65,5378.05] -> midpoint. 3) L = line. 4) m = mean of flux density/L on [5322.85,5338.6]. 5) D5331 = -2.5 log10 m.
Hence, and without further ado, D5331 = 0.01 mag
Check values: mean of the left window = 12.5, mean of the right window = 12.4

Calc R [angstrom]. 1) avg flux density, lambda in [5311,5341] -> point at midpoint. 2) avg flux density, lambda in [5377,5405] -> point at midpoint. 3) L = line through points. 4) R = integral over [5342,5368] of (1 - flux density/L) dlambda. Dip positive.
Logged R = 1.5 angstrom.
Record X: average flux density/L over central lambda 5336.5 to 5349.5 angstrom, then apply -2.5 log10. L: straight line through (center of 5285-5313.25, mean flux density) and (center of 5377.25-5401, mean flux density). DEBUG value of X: 0.131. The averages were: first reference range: 14.2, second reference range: 12.7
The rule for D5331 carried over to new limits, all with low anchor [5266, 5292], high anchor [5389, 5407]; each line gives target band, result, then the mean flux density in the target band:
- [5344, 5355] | 0.09 mag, 11.5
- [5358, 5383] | -0.02 mag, 12.8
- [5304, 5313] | -0.19 mag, 14.6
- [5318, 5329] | -0.02 mag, 12.5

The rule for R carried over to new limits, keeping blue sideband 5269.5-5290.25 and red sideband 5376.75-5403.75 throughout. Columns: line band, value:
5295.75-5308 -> -1.9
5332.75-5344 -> 0.1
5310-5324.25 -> -1.5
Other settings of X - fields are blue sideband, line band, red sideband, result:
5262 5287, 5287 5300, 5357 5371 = -0.20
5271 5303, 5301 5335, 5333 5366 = -0.07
